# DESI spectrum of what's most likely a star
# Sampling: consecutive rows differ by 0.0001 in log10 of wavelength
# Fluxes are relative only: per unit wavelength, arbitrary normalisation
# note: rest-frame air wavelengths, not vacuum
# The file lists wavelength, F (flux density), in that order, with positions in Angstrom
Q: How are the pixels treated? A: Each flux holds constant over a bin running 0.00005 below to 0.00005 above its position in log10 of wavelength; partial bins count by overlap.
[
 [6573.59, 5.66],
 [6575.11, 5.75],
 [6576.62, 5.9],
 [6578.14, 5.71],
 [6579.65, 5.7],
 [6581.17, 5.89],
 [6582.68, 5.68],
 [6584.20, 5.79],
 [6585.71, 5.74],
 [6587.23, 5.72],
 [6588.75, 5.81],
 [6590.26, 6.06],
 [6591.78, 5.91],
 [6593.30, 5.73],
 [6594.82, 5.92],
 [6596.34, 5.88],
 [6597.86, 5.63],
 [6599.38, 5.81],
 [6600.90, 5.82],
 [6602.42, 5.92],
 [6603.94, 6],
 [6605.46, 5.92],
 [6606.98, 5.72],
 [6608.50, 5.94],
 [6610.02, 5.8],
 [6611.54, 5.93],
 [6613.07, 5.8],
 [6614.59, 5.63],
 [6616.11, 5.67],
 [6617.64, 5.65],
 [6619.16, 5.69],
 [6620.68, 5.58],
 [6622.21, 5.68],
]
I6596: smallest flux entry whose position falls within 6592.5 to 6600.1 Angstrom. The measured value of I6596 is 5.63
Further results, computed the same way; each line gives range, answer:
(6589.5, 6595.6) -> 5.73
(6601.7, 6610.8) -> 5.72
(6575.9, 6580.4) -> 5.7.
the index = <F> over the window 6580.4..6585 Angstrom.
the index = 5.79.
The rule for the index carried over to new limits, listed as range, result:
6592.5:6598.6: 5.79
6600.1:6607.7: 5.88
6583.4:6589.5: 5.76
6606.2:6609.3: 5.84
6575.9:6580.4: 5.77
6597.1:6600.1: 5.72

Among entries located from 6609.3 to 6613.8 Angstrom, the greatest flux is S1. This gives 5.93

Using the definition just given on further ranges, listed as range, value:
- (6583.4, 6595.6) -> 6.06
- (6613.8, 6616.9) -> 5.67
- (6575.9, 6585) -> 5.9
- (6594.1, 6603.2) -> 5.92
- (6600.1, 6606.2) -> 6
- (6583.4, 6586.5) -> 5.79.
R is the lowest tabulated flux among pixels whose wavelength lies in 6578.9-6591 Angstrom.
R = 5.68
